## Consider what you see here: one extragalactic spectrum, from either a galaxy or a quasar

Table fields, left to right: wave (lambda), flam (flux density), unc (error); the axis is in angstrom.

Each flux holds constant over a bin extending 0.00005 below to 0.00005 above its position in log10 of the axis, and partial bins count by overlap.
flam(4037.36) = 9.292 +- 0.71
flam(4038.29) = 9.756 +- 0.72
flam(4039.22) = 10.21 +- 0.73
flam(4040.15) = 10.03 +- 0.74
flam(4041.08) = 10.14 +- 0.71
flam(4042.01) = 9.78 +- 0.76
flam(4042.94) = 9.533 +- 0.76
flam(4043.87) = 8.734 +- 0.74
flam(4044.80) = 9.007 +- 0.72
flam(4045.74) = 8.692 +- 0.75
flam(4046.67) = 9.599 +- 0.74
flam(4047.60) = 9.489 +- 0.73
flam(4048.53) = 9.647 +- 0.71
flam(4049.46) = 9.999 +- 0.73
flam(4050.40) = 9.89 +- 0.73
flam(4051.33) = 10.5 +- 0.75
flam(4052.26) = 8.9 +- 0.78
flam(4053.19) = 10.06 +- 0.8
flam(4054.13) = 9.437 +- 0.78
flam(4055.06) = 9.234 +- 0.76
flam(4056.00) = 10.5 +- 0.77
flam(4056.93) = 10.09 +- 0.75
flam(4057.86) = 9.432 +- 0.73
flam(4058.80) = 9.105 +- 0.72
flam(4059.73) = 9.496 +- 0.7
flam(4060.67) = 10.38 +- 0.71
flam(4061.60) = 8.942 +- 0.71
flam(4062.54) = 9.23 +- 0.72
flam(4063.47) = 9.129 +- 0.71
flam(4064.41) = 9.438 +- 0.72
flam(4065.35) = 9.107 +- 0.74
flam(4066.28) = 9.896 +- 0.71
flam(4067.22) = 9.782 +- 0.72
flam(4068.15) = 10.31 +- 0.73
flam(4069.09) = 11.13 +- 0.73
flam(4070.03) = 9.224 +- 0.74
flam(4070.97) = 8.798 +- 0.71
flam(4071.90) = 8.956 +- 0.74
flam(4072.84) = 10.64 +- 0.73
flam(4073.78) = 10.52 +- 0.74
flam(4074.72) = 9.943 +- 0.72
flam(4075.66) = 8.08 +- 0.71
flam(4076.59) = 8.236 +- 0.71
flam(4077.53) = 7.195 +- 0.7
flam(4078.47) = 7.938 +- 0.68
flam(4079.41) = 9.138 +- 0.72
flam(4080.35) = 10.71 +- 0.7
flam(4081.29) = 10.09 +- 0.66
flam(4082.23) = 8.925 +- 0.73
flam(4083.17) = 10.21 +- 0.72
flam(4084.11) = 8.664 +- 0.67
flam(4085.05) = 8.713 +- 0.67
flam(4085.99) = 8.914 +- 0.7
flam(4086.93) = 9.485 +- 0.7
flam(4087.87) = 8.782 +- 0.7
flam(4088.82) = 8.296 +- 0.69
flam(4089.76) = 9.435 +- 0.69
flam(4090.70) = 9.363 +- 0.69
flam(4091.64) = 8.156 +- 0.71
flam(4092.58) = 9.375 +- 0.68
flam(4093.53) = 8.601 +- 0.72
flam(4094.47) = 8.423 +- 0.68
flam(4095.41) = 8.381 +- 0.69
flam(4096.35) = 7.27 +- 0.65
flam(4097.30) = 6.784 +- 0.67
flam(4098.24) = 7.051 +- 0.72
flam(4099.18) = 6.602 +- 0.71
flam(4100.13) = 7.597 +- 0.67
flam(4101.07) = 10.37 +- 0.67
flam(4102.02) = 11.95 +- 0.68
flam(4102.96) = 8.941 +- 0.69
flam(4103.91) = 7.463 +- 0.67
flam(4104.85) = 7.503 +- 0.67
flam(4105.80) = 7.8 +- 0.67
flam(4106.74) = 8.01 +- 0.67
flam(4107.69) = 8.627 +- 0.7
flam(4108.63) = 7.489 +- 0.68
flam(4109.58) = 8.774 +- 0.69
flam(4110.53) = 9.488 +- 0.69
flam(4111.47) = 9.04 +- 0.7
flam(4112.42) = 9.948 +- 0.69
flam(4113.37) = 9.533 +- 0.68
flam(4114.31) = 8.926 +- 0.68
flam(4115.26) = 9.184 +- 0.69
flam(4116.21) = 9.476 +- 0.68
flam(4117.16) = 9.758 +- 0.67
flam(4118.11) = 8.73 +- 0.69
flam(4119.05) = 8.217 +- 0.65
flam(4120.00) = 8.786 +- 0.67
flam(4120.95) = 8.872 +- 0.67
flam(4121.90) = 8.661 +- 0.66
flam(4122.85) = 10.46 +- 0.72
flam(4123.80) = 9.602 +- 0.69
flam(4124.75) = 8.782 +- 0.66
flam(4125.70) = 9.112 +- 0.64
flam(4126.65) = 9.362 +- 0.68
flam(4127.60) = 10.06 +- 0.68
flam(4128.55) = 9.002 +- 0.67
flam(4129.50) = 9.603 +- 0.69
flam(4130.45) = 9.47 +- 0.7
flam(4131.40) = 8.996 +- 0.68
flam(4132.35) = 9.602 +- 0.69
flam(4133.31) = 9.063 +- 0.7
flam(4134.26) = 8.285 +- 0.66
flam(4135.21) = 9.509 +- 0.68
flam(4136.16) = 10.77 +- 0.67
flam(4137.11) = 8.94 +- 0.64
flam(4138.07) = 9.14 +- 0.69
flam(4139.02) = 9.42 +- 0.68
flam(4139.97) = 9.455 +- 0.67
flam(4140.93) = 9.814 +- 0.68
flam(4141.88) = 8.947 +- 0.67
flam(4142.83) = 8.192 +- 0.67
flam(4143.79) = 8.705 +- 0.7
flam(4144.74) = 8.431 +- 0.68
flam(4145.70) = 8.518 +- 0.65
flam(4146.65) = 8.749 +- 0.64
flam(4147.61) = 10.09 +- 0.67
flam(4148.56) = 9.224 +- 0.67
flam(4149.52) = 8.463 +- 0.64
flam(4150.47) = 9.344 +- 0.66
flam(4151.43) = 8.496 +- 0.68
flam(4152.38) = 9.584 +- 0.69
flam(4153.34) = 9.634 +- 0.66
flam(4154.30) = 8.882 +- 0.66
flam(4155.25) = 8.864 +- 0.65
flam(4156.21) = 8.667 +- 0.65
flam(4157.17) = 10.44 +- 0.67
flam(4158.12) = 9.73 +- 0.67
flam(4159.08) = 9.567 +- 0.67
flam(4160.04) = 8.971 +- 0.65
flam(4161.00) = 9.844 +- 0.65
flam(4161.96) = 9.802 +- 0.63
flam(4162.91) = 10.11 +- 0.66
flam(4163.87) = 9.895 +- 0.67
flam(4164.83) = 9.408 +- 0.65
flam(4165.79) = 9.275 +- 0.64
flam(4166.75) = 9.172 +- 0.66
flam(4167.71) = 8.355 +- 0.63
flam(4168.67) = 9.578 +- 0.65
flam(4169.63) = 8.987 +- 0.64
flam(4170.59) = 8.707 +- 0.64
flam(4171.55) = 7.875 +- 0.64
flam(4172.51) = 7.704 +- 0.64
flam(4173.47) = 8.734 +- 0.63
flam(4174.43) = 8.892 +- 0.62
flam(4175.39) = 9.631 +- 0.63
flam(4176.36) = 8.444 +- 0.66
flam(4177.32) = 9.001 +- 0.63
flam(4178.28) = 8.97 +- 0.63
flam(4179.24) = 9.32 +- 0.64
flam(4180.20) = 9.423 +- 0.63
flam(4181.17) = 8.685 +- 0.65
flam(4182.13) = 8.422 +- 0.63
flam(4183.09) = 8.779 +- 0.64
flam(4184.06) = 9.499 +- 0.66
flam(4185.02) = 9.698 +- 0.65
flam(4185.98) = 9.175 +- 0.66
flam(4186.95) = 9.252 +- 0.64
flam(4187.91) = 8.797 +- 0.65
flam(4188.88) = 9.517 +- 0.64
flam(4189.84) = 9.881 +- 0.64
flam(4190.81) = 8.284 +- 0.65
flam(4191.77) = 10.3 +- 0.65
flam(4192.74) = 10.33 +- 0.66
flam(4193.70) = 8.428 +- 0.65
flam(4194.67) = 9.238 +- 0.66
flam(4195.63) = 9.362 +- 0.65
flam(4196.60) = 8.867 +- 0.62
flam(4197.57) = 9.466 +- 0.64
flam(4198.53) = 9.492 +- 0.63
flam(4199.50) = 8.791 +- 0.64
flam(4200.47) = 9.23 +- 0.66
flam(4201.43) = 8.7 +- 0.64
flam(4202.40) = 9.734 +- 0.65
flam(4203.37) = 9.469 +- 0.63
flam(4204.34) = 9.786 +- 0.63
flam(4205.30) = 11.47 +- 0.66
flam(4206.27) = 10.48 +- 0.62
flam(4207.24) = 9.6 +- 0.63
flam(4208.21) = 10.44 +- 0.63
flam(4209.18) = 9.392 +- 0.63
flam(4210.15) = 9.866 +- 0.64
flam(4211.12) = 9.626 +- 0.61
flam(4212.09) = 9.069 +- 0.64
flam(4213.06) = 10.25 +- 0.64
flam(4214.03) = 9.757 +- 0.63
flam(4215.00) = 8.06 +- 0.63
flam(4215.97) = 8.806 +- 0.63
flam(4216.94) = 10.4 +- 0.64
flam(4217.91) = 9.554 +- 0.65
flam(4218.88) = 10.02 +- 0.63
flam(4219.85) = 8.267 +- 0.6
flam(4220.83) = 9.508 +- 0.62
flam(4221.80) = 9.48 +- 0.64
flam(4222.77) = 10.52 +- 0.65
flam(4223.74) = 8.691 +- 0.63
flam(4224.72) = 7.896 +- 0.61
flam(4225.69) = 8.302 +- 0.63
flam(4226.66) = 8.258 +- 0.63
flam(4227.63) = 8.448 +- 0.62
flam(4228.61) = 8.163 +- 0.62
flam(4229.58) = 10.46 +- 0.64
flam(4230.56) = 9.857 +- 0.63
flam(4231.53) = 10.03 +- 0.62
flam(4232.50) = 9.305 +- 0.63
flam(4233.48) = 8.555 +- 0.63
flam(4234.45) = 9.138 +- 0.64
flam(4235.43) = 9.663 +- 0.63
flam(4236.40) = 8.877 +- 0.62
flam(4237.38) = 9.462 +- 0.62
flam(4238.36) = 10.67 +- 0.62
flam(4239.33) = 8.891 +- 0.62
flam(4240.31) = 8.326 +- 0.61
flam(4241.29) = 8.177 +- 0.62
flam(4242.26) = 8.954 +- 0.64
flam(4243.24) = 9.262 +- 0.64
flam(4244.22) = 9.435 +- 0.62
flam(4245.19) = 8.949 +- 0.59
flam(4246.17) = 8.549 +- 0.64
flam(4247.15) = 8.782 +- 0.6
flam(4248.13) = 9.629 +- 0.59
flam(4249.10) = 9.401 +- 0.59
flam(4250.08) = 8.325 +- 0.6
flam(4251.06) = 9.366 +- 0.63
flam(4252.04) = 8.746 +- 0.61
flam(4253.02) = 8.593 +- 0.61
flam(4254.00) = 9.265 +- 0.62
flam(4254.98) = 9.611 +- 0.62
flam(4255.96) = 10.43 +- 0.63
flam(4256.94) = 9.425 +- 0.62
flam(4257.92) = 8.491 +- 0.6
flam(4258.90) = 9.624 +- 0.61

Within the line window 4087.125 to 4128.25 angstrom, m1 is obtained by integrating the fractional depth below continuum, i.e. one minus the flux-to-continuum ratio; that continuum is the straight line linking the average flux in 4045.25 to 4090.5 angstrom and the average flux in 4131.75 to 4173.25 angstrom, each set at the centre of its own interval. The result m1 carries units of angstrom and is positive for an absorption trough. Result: 2.3 angstrom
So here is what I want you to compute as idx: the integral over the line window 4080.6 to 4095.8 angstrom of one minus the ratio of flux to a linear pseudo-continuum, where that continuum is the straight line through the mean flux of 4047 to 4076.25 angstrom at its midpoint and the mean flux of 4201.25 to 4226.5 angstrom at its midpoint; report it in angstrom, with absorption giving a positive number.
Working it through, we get 1.0 angstrom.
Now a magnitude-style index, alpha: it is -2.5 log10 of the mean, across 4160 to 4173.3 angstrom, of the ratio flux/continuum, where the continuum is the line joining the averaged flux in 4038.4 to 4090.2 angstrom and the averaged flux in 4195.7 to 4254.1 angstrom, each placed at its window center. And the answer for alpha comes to 0.03 mag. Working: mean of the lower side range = 9.45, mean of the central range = 9.12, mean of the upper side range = 9.27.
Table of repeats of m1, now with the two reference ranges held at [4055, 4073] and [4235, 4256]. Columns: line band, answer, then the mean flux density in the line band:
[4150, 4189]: 0.8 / 9.14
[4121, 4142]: 0.2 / 9.36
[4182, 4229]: -0.5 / 9.33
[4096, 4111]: 2.0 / 8.24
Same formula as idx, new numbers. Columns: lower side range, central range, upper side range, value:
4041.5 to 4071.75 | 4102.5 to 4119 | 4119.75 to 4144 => 1.1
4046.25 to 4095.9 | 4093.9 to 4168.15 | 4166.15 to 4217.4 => 2.3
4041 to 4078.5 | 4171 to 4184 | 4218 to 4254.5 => 0.6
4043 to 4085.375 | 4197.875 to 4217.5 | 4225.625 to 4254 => -1.0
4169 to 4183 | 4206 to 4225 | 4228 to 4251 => -1.0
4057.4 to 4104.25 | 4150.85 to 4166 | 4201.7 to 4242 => -0.4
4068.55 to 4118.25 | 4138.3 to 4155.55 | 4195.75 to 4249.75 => 0.0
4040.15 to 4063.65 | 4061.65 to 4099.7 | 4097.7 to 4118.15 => 0.7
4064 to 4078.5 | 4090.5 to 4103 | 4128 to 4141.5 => 1.2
